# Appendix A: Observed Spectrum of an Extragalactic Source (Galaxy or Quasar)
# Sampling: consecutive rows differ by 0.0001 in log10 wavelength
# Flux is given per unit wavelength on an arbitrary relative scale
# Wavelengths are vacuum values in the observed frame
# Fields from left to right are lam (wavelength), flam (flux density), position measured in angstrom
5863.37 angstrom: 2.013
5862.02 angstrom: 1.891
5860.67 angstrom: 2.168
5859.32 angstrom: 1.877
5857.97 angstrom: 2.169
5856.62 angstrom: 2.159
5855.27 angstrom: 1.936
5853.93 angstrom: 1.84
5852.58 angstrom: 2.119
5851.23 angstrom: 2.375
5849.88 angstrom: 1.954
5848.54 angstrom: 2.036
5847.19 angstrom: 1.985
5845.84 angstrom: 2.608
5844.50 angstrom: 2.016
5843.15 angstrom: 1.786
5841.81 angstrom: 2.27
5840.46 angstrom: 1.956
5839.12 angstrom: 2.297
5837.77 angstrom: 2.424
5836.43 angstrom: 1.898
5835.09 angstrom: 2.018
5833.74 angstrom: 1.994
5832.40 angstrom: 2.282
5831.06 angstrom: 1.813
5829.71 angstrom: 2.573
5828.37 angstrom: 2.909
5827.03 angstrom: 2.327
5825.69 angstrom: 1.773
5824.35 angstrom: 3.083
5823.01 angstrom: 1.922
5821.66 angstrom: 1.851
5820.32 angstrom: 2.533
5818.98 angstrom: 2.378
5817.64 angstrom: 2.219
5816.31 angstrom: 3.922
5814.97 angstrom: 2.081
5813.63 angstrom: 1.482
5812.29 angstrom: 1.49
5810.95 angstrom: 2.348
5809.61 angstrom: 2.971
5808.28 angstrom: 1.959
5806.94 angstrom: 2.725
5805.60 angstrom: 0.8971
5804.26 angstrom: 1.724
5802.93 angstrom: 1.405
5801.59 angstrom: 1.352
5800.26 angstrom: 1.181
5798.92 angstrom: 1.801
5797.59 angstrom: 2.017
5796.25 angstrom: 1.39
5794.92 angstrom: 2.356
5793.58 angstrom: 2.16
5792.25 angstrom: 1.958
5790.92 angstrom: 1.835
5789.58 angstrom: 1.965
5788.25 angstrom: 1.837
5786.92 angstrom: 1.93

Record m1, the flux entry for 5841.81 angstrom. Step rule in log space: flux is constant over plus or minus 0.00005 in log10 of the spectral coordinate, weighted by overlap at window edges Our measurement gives 2.27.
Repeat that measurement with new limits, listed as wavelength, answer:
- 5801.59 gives 1.352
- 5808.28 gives 1.959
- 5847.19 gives 1.985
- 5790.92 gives 1.835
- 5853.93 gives 1.84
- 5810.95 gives 2.348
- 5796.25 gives 1.39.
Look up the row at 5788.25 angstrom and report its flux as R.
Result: 1.837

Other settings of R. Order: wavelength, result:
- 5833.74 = 1.994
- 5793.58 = 2.16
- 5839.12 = 2.297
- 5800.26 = 1.181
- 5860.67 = 2.168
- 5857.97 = 2.169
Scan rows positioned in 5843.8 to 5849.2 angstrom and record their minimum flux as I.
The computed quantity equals 1.985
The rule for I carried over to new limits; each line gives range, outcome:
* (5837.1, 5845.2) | 1.786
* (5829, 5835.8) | 1.813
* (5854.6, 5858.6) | 1.936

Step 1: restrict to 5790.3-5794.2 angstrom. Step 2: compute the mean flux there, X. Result 1.99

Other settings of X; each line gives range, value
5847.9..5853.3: 2.12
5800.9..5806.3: 1.35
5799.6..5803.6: 1.32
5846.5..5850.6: 2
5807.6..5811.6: 2.43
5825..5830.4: 2.4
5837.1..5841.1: 2.23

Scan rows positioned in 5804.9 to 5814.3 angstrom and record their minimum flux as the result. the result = 0.8971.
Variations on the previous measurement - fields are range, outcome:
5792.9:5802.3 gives 1.181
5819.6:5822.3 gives 1.851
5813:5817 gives 1.482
